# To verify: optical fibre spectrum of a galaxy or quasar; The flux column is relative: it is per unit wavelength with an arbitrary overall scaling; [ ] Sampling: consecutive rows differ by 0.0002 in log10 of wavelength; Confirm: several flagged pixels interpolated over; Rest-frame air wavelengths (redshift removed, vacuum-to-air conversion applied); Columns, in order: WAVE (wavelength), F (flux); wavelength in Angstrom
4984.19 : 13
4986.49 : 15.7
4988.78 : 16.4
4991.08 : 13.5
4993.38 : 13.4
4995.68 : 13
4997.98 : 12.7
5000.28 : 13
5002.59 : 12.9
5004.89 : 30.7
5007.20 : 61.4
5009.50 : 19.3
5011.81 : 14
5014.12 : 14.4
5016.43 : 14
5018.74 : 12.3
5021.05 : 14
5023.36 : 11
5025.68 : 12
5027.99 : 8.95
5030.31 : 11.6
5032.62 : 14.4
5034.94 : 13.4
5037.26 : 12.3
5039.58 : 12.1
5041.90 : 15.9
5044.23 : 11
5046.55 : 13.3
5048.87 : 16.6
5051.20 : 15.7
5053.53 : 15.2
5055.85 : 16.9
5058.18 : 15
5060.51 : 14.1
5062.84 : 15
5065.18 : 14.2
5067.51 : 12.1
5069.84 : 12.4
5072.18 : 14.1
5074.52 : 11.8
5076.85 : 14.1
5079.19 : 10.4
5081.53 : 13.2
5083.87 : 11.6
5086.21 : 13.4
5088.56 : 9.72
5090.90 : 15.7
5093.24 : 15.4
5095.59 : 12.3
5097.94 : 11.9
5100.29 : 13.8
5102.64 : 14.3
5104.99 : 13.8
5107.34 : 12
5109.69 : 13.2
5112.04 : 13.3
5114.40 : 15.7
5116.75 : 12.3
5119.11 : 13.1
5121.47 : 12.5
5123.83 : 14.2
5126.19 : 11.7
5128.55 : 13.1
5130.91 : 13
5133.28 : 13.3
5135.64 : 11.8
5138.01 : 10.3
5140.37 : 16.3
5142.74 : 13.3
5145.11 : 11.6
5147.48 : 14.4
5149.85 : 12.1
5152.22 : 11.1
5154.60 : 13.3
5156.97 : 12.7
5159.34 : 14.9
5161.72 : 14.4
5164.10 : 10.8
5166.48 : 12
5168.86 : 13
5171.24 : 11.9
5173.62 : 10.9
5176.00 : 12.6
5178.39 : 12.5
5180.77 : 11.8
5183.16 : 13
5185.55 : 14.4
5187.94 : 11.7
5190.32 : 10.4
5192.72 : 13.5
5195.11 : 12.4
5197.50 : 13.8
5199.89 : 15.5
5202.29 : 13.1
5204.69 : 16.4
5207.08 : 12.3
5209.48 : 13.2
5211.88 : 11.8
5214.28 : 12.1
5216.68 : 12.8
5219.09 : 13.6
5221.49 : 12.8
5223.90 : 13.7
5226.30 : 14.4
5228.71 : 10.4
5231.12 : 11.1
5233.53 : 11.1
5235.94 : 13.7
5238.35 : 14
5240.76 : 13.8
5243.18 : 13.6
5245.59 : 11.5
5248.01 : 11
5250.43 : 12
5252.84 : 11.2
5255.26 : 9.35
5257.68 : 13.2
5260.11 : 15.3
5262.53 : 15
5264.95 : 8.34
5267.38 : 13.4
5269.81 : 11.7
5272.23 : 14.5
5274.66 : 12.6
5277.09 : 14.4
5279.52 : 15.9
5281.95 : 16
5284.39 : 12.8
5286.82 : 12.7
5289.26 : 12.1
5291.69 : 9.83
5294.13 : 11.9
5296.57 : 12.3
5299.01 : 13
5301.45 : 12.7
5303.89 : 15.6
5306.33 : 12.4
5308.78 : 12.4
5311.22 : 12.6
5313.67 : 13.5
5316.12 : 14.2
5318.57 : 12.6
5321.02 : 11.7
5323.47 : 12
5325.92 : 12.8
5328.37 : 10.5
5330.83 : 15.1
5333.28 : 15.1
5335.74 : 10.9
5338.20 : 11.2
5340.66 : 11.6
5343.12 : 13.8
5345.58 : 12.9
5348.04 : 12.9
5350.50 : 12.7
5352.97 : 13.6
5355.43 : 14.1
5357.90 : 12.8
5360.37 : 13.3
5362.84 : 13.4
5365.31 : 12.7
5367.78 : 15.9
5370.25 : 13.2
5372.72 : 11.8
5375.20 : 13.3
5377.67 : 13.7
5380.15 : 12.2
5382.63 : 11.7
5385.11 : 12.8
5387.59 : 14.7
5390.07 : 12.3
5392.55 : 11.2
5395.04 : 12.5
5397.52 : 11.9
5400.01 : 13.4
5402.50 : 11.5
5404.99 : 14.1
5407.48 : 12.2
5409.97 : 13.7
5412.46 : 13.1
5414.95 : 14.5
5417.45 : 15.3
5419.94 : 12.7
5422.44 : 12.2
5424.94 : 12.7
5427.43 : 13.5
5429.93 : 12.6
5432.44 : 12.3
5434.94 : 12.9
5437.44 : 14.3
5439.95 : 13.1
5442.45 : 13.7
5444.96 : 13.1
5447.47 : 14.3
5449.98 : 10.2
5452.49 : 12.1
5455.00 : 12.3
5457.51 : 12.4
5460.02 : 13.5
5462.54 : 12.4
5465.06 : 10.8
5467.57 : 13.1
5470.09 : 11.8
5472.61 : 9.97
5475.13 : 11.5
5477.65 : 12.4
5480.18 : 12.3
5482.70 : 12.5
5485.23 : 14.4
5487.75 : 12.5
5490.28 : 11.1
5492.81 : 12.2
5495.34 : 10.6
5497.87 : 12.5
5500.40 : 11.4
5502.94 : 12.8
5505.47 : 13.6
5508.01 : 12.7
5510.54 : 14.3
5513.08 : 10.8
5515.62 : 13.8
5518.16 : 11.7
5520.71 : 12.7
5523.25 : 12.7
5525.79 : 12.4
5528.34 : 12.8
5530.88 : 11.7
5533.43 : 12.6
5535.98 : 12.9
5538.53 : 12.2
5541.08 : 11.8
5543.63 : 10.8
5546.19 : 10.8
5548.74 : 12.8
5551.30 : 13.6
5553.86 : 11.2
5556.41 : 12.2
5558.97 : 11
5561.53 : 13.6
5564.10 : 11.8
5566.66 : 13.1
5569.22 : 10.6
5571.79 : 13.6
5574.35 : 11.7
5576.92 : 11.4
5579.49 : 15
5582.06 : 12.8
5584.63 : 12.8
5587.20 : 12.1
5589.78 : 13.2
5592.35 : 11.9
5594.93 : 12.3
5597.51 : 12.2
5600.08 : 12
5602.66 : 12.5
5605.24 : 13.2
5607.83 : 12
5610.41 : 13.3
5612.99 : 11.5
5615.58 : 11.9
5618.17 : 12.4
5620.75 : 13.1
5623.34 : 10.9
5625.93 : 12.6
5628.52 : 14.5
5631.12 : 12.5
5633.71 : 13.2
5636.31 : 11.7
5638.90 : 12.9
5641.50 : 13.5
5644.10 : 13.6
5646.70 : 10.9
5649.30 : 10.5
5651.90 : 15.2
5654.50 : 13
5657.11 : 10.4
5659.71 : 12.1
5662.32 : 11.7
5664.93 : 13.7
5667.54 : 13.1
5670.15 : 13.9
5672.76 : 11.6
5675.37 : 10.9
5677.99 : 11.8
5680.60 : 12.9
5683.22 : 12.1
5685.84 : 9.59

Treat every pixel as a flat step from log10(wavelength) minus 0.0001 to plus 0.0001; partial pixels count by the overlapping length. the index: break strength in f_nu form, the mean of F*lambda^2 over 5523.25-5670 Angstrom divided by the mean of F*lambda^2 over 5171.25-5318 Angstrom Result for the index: 1.10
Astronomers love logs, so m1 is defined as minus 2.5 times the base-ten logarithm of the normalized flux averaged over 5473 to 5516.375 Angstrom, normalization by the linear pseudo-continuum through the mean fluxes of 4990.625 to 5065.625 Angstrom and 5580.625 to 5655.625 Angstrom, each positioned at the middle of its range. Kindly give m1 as 0.07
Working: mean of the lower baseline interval 15.7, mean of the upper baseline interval 12.6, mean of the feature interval 12.4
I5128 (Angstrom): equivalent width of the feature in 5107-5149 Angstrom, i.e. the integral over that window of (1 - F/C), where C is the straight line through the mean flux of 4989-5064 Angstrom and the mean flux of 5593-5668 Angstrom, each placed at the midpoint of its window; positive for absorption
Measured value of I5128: 5.8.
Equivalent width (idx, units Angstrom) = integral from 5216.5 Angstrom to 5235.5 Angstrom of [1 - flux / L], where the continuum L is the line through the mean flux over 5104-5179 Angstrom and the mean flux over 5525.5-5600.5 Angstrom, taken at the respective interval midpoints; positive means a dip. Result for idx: 0.33 Angstrom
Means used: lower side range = 12.8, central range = 12.5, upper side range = 12.3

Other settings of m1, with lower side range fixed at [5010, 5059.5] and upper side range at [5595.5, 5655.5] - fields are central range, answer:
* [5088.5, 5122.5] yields 0.01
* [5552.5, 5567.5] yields 0.05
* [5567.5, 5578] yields 0.07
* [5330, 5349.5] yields 0.01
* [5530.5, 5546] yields 0.07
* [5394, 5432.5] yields -0.01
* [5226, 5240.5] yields 0.07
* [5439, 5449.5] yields -0.04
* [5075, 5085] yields 0.10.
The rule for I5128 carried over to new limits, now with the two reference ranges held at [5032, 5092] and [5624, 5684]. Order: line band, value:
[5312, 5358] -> 0.9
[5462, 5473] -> 1.0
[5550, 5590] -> 0.7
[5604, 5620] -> 0.2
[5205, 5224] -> 0.6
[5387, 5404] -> 0.7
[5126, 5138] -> 0.9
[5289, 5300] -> 1.2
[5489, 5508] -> 1.1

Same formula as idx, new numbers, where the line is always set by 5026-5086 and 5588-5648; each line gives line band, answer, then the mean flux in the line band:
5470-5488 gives 0.8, 12.2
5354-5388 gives -0.9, 13.2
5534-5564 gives 1.3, 12.1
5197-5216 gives -0.5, 13.5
